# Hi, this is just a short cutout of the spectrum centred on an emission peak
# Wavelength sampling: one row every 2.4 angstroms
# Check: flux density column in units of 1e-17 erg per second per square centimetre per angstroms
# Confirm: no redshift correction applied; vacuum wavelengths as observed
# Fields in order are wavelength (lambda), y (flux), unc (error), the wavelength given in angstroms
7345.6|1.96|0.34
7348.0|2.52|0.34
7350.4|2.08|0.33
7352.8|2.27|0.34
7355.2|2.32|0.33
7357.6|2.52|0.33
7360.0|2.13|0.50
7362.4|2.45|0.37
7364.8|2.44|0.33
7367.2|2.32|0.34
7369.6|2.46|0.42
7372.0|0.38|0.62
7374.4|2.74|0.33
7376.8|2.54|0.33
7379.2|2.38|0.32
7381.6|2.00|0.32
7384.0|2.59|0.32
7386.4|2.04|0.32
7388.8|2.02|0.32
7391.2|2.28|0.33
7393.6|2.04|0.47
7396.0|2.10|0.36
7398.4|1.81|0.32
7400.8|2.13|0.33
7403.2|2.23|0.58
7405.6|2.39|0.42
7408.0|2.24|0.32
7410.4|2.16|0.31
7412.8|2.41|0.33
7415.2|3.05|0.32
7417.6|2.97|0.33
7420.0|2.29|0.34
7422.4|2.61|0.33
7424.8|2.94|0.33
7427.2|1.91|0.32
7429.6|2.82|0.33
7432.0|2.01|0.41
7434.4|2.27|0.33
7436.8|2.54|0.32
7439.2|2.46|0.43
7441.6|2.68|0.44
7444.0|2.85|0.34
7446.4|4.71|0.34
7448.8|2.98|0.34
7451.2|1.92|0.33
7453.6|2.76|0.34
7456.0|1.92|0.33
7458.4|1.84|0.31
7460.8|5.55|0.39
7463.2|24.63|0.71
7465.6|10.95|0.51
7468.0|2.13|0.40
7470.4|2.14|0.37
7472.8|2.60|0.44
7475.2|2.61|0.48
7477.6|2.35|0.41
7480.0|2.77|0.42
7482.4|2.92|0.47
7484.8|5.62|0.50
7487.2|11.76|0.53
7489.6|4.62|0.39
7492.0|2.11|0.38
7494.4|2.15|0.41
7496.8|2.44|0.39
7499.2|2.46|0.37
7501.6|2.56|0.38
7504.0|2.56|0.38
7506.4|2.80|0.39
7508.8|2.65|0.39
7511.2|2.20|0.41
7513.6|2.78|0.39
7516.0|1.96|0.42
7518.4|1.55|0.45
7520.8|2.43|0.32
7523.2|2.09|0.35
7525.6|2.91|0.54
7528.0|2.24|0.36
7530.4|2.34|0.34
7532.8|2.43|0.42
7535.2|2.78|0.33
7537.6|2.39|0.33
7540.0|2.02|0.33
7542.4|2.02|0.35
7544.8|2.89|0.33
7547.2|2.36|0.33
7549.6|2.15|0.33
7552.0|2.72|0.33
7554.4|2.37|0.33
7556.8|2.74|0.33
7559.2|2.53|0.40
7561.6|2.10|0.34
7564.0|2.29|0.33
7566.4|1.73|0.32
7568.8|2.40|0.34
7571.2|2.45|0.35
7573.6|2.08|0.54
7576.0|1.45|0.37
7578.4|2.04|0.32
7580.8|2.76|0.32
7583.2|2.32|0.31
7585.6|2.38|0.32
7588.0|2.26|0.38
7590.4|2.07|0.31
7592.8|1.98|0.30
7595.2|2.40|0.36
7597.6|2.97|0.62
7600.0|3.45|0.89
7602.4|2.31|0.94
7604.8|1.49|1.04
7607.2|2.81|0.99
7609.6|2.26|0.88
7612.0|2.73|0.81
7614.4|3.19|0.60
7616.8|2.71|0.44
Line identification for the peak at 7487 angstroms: [N II] 6583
